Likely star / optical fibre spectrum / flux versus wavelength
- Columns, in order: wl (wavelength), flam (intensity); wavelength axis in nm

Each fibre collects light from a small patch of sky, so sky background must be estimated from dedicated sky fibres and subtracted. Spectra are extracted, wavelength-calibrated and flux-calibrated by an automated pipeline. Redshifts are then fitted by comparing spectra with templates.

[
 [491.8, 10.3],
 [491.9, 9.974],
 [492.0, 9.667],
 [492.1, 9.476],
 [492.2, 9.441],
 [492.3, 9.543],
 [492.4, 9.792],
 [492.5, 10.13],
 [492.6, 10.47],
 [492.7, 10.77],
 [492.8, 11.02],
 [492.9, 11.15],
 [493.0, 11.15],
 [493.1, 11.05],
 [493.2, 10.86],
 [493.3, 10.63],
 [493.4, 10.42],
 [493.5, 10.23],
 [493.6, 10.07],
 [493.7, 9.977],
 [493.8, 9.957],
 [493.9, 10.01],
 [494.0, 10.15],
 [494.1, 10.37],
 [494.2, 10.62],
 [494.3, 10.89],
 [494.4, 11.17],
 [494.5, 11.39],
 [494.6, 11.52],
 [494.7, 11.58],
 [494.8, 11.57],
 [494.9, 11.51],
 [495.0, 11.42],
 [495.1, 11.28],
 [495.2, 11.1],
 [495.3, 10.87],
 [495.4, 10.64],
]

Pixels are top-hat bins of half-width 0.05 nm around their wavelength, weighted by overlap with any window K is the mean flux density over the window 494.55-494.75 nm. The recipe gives 11.6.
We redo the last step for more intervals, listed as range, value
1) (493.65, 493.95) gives 9.98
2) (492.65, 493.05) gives 11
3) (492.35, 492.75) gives 10.3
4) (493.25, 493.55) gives 10.4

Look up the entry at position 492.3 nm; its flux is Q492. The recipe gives 9.543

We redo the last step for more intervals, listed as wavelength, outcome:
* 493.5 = 10.23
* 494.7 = 11.58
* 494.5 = 11.39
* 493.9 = 10.01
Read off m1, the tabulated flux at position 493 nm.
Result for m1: 11.15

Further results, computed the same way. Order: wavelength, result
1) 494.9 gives 11.51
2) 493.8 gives 9.957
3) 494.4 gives 11.17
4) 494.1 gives 10.37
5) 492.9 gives 11.15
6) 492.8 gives 11.02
